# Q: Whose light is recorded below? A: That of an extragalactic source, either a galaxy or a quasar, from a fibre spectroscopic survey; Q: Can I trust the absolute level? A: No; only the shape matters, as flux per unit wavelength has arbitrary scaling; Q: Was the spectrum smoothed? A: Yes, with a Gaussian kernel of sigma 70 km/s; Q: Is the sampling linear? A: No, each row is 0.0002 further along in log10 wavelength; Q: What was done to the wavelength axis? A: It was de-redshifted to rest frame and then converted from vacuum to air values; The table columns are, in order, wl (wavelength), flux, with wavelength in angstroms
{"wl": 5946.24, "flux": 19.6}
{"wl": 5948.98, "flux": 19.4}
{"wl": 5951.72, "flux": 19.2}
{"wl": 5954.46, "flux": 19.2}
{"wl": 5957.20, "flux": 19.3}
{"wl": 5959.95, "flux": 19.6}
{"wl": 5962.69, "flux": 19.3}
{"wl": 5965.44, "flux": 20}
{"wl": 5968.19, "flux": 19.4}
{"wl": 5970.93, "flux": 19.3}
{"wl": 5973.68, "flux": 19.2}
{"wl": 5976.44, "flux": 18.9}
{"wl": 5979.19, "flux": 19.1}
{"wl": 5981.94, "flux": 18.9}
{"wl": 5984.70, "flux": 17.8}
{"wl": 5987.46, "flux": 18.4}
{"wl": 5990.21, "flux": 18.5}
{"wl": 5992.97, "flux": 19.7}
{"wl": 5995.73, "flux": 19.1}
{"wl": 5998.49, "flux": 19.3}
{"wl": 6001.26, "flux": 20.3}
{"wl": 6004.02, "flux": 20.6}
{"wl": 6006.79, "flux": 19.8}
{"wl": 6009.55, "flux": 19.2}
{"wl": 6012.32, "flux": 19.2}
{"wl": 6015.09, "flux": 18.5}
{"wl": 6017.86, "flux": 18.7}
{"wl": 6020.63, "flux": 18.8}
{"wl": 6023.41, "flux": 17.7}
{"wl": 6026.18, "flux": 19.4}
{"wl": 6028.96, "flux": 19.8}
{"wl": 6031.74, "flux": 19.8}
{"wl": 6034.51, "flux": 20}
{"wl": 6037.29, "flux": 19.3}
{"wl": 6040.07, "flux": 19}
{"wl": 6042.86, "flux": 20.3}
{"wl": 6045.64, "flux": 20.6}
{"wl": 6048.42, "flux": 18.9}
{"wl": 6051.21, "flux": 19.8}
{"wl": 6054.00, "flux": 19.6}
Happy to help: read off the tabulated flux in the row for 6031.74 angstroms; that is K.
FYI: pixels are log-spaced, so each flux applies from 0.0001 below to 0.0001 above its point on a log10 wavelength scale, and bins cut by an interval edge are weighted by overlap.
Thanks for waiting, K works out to 19.8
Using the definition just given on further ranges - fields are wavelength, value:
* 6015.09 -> 18.5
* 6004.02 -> 20.6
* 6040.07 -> 19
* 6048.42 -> 18.9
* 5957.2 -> 19.3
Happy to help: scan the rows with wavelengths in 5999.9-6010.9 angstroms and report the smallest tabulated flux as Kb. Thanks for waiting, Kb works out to 19.2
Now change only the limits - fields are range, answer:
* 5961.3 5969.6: 19.3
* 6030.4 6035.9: 19.8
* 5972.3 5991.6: 17.8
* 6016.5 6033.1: 17.7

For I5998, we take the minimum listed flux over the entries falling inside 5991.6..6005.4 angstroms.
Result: 19.1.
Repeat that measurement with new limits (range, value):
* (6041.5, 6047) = 20.3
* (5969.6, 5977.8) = 18.9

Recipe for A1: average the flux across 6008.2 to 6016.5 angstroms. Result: 19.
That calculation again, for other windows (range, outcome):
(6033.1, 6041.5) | 19.4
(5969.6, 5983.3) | 19.1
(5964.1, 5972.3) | 19.6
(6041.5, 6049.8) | 20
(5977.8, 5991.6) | 18.5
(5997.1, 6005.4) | 20.1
